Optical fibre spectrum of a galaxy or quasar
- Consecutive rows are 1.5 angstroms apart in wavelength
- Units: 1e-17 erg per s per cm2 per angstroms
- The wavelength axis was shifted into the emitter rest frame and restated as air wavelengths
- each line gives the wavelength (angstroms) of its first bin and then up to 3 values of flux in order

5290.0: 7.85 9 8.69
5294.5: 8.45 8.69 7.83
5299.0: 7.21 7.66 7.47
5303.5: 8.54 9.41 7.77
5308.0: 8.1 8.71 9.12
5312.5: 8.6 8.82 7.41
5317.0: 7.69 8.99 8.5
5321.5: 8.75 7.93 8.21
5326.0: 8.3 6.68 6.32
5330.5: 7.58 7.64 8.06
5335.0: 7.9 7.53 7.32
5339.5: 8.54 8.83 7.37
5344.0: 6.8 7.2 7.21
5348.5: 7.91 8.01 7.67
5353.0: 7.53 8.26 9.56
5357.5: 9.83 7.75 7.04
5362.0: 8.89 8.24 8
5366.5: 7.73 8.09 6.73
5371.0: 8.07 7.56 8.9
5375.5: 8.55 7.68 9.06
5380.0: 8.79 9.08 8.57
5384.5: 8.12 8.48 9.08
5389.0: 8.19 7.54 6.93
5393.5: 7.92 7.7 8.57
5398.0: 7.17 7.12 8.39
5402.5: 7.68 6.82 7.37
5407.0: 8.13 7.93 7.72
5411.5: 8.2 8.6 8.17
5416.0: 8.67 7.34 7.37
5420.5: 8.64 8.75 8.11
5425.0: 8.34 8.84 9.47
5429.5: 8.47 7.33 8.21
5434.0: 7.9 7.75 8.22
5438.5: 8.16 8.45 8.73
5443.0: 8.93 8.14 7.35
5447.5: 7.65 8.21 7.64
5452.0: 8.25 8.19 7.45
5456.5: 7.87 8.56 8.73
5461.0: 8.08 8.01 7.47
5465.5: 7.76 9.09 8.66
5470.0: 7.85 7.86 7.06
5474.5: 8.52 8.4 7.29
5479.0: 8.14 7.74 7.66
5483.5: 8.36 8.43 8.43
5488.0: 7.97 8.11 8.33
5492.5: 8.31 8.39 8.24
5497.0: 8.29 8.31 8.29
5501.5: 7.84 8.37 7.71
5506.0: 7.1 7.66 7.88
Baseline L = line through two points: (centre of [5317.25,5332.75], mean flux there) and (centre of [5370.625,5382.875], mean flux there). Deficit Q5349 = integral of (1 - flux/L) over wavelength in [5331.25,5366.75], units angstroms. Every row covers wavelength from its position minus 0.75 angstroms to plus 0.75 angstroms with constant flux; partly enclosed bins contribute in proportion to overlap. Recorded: 0.90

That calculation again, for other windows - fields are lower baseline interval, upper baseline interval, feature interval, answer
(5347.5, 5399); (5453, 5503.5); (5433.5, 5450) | 0.0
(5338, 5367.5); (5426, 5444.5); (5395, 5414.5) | 1.0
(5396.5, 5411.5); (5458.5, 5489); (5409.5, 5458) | -2.0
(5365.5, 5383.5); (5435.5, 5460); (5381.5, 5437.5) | 0.8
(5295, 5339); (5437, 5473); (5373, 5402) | -0.4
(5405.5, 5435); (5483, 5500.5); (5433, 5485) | 1.1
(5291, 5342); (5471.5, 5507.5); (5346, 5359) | -0.2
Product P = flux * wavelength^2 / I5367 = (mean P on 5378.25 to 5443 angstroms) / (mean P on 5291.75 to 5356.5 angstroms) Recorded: 1.05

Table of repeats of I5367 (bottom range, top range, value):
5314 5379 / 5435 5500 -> 1.07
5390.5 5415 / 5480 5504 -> 1.09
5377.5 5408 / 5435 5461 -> 1.03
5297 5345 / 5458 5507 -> 1.08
